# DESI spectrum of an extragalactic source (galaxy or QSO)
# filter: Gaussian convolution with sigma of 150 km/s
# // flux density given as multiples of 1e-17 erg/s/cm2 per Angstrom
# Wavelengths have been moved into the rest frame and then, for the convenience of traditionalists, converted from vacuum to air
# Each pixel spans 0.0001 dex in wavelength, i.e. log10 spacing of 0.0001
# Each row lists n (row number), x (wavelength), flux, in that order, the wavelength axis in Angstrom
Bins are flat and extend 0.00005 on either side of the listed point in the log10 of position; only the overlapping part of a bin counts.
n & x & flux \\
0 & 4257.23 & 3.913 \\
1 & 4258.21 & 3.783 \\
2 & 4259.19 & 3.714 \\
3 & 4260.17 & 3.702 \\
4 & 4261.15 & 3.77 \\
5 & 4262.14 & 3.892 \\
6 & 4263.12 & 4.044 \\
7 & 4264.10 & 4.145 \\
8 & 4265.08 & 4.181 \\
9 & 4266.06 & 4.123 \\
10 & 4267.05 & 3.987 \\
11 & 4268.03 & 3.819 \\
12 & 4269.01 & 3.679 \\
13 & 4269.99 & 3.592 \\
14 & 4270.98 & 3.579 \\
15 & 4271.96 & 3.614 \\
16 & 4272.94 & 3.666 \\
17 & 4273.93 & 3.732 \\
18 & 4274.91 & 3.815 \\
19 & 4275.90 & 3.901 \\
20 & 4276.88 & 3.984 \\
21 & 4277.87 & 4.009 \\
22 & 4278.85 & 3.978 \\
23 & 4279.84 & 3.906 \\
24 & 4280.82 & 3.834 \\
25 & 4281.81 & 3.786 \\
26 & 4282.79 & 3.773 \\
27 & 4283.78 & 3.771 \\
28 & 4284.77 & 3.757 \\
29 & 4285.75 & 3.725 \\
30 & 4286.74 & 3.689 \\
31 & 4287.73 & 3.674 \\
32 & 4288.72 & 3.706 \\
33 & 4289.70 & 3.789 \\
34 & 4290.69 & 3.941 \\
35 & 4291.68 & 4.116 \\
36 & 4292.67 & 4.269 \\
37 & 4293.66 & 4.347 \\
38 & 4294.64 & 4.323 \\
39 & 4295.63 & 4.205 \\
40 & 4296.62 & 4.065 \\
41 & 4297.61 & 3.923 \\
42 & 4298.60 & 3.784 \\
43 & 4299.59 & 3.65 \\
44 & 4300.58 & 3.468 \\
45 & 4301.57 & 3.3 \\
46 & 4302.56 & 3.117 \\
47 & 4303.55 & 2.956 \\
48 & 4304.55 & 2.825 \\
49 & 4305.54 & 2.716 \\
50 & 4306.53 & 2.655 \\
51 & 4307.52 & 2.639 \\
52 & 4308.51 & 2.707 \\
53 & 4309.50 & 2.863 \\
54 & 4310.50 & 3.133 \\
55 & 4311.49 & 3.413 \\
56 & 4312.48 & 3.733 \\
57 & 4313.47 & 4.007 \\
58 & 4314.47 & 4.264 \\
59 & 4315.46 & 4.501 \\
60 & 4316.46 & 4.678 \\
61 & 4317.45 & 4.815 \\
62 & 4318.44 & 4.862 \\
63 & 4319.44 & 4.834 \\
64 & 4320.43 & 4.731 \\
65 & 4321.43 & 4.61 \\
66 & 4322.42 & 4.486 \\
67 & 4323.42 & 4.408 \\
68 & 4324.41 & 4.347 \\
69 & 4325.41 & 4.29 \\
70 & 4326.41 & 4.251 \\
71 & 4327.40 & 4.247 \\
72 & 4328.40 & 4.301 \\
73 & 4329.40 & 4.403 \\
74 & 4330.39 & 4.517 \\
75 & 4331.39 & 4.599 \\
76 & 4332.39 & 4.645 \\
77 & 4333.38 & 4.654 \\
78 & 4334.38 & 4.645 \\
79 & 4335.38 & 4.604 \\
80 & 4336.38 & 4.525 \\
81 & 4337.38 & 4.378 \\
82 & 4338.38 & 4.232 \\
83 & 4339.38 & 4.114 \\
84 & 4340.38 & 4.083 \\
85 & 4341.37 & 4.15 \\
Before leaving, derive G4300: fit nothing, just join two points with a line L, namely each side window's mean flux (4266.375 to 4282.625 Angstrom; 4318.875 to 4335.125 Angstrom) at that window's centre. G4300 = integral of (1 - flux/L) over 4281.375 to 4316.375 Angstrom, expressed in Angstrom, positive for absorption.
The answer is 4.17 Angstrom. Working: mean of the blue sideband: 3.81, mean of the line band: 3.63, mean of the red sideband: 4.5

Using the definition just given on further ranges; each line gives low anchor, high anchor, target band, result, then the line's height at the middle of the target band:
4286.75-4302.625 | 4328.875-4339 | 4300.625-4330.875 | 2.5 Angstrom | 4.22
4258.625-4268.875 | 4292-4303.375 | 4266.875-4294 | 0.4 Angstrom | 3.88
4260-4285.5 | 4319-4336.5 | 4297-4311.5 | 3.7 Angstrom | 4.22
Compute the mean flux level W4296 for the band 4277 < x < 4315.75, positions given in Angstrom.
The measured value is 3.65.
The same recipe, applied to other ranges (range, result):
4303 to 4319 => 3.55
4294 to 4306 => 3.54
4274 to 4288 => 3.83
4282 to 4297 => 3.94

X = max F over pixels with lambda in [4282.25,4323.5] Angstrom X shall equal 4.862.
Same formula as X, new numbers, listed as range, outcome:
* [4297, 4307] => 3.923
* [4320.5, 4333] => 4.645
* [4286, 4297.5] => 4.347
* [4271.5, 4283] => 4.009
